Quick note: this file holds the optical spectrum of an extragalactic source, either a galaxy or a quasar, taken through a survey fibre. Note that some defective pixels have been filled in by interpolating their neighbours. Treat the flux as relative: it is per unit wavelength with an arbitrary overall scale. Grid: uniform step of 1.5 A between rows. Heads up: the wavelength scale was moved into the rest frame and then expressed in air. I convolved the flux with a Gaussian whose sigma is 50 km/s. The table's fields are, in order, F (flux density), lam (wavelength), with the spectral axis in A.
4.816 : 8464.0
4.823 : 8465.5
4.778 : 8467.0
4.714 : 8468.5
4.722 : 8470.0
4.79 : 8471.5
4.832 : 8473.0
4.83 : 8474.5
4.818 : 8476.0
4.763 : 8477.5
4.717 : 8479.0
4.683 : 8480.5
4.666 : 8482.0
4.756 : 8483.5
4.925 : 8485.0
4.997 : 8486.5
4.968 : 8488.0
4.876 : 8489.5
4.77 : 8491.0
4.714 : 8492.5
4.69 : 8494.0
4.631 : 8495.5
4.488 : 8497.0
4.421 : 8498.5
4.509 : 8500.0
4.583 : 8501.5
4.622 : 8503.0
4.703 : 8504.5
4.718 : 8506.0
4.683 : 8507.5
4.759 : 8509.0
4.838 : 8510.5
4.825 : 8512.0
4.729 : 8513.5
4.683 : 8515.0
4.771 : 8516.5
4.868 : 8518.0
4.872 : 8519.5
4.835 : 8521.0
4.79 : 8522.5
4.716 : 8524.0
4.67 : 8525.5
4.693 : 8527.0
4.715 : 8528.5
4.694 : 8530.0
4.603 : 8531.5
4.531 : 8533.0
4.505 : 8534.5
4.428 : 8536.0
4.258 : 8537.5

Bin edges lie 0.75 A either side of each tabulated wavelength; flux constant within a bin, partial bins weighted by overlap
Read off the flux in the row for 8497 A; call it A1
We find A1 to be 4.488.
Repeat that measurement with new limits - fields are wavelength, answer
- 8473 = 4.832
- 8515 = 4.683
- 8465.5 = 4.823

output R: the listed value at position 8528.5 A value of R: 4.715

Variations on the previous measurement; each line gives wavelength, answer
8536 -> 4.428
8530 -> 4.694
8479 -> 4.717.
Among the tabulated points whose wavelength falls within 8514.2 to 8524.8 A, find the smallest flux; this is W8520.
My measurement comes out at 4.683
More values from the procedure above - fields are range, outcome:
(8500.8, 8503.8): 4.583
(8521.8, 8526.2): 4.67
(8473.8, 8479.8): 4.717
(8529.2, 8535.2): 4.505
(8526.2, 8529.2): 4.693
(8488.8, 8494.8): 4.69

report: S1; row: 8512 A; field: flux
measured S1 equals 4.825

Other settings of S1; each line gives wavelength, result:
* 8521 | 4.835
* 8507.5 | 4.683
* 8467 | 4.778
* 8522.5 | 4.79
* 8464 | 4.816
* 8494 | 4.69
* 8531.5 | 4.603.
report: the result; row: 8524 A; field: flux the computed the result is 4.716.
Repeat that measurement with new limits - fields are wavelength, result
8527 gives 4.693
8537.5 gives 4.258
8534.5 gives 4.505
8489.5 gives 4.876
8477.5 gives 4.763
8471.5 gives 4.79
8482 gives 4.666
